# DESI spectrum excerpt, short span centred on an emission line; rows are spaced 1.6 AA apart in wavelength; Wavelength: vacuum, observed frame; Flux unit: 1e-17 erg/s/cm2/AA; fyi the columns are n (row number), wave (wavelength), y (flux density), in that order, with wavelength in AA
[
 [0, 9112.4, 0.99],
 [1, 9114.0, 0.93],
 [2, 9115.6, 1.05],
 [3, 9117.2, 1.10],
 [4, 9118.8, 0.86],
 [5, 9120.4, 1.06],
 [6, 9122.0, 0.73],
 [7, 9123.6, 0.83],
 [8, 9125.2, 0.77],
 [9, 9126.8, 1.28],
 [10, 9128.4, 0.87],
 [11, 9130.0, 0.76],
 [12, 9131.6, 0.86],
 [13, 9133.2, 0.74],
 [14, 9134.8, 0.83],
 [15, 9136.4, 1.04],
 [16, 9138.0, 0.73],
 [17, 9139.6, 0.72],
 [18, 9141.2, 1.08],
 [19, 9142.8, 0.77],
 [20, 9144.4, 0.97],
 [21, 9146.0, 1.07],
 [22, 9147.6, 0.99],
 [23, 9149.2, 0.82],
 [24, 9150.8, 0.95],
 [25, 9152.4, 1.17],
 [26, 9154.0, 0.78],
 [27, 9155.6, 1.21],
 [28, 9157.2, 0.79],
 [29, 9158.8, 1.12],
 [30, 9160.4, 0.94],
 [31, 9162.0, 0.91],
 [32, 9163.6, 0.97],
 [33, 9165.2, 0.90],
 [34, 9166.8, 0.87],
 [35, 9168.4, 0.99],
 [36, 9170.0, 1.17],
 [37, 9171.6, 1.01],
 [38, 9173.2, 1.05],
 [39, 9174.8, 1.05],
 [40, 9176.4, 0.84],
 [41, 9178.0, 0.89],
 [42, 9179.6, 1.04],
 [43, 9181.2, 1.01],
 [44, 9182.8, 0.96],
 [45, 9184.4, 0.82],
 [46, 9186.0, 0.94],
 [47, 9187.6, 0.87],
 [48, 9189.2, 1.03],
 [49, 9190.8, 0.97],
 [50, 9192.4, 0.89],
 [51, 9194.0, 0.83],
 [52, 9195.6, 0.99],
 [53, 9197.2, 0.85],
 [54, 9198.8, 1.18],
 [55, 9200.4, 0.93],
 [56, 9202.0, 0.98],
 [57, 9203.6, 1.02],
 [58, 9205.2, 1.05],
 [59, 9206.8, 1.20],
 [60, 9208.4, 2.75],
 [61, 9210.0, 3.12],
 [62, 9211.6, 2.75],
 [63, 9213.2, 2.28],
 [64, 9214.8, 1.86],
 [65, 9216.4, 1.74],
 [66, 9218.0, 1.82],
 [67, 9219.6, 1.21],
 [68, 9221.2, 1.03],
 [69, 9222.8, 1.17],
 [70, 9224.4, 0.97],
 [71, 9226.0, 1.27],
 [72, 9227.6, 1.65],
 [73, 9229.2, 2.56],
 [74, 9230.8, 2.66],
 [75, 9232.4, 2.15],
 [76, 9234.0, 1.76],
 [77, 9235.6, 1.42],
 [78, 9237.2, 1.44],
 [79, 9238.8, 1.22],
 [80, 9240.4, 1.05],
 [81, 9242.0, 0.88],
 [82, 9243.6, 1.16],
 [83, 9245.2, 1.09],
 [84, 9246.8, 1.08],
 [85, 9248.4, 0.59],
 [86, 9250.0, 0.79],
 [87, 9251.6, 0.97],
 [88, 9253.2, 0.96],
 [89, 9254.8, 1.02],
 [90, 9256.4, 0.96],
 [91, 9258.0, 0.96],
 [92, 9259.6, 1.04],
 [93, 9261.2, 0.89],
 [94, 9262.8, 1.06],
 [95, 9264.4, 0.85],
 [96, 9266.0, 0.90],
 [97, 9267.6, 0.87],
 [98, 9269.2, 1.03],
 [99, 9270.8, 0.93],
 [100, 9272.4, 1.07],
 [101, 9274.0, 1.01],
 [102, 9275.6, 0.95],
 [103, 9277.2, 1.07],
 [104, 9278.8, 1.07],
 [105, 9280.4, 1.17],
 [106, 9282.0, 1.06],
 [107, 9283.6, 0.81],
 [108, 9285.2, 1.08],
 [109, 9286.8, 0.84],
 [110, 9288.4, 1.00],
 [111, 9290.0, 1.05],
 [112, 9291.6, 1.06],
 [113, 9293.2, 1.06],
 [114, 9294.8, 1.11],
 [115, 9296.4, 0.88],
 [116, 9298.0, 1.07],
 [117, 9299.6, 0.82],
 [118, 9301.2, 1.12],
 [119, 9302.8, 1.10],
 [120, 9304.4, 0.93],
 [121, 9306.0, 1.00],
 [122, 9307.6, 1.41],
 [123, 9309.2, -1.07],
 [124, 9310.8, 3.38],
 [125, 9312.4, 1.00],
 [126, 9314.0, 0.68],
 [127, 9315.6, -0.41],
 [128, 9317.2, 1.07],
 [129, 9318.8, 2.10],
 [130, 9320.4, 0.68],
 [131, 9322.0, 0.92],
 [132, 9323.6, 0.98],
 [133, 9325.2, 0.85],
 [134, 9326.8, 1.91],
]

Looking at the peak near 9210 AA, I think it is [S II]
